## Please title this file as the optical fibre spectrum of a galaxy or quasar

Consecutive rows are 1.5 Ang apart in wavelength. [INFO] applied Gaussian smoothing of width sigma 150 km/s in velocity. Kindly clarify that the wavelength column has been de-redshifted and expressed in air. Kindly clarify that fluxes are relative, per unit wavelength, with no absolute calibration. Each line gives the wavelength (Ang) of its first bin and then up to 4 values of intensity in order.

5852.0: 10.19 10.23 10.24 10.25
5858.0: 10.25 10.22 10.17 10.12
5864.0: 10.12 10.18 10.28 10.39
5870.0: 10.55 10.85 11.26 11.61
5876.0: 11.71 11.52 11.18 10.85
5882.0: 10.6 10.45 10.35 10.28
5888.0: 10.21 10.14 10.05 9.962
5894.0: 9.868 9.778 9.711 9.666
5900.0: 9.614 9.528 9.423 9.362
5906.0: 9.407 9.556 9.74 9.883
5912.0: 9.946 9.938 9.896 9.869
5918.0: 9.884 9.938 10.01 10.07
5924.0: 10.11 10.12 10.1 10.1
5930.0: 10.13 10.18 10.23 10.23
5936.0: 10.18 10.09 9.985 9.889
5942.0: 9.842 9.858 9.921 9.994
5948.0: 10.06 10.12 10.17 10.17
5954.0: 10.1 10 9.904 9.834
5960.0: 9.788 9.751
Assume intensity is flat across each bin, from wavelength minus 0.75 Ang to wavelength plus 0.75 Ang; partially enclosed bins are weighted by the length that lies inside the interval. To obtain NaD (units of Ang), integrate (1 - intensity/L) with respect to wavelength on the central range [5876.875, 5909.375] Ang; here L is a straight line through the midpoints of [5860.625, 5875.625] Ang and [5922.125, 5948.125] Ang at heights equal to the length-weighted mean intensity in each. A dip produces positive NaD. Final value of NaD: 1.1 Ang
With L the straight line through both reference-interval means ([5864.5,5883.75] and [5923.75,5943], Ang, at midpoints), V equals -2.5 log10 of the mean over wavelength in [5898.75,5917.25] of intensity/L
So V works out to 0.08 mag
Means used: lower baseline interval 10.9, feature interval 9.68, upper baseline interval 10.1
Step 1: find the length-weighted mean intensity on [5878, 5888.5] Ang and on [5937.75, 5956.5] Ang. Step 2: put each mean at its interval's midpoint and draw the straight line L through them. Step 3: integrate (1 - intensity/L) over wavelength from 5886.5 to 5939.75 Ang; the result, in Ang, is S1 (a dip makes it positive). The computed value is 2.1 Ang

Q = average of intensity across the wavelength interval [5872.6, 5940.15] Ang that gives 10.1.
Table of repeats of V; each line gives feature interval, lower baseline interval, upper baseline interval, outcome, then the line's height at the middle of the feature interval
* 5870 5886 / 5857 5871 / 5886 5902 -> -0.094 mag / 10.1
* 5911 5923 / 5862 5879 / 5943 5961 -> 0.043 mag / 10.3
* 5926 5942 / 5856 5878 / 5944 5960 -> 0.005 mag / 10.1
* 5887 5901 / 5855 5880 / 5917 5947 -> 0.055 mag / 10.4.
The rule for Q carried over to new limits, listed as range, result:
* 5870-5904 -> 10.4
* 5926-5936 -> 10.2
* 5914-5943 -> 10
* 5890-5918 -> 9.74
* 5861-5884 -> 10.8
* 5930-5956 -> 10.1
